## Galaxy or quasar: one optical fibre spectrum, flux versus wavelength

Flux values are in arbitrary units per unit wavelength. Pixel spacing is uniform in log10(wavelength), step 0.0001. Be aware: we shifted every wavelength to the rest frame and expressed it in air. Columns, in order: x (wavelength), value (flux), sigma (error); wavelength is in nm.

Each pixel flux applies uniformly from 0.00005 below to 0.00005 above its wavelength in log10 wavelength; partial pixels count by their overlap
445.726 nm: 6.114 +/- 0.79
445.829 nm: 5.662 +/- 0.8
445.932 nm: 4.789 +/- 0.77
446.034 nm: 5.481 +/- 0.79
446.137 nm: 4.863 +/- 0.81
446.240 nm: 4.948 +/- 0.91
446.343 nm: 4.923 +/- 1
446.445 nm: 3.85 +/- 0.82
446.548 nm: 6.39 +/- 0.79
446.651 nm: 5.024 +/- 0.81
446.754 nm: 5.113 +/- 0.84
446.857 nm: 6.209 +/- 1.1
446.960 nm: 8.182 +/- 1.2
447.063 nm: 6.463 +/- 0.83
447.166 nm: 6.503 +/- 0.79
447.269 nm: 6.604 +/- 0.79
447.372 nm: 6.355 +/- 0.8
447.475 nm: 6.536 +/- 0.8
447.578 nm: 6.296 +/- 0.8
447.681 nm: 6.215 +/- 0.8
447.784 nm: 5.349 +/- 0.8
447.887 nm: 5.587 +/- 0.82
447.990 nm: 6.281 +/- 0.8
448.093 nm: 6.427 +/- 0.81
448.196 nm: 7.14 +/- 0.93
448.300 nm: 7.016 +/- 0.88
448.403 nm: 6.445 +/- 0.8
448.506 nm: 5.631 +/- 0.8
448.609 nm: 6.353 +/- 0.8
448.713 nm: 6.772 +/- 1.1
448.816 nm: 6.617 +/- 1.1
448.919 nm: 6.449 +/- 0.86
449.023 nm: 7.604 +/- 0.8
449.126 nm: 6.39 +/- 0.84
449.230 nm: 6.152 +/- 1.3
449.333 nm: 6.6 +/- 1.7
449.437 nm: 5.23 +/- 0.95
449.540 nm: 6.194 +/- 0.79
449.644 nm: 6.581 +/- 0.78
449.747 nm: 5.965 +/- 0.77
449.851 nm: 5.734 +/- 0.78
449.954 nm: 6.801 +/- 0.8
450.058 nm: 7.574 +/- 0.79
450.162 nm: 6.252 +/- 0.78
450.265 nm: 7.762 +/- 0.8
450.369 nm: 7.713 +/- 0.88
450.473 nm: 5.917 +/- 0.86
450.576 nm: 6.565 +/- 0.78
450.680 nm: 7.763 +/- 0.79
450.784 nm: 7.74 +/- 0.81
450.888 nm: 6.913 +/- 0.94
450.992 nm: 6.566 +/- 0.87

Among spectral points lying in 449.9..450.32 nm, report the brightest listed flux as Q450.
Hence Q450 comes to 7.762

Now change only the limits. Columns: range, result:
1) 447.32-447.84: 6.536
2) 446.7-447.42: 8.182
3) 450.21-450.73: 7.763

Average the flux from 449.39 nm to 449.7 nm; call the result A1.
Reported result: 6.02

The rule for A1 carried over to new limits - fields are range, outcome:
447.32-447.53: 6.45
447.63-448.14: 5.97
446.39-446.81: 5.11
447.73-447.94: 5.49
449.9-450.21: 6.87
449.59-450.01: 6.28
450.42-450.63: 6.27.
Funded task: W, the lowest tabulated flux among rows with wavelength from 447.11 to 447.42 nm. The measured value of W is 6.355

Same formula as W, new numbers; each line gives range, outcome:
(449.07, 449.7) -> 5.23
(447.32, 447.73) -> 6.215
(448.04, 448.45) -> 6.427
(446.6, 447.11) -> 5.024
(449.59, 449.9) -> 5.734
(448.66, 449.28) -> 6.152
